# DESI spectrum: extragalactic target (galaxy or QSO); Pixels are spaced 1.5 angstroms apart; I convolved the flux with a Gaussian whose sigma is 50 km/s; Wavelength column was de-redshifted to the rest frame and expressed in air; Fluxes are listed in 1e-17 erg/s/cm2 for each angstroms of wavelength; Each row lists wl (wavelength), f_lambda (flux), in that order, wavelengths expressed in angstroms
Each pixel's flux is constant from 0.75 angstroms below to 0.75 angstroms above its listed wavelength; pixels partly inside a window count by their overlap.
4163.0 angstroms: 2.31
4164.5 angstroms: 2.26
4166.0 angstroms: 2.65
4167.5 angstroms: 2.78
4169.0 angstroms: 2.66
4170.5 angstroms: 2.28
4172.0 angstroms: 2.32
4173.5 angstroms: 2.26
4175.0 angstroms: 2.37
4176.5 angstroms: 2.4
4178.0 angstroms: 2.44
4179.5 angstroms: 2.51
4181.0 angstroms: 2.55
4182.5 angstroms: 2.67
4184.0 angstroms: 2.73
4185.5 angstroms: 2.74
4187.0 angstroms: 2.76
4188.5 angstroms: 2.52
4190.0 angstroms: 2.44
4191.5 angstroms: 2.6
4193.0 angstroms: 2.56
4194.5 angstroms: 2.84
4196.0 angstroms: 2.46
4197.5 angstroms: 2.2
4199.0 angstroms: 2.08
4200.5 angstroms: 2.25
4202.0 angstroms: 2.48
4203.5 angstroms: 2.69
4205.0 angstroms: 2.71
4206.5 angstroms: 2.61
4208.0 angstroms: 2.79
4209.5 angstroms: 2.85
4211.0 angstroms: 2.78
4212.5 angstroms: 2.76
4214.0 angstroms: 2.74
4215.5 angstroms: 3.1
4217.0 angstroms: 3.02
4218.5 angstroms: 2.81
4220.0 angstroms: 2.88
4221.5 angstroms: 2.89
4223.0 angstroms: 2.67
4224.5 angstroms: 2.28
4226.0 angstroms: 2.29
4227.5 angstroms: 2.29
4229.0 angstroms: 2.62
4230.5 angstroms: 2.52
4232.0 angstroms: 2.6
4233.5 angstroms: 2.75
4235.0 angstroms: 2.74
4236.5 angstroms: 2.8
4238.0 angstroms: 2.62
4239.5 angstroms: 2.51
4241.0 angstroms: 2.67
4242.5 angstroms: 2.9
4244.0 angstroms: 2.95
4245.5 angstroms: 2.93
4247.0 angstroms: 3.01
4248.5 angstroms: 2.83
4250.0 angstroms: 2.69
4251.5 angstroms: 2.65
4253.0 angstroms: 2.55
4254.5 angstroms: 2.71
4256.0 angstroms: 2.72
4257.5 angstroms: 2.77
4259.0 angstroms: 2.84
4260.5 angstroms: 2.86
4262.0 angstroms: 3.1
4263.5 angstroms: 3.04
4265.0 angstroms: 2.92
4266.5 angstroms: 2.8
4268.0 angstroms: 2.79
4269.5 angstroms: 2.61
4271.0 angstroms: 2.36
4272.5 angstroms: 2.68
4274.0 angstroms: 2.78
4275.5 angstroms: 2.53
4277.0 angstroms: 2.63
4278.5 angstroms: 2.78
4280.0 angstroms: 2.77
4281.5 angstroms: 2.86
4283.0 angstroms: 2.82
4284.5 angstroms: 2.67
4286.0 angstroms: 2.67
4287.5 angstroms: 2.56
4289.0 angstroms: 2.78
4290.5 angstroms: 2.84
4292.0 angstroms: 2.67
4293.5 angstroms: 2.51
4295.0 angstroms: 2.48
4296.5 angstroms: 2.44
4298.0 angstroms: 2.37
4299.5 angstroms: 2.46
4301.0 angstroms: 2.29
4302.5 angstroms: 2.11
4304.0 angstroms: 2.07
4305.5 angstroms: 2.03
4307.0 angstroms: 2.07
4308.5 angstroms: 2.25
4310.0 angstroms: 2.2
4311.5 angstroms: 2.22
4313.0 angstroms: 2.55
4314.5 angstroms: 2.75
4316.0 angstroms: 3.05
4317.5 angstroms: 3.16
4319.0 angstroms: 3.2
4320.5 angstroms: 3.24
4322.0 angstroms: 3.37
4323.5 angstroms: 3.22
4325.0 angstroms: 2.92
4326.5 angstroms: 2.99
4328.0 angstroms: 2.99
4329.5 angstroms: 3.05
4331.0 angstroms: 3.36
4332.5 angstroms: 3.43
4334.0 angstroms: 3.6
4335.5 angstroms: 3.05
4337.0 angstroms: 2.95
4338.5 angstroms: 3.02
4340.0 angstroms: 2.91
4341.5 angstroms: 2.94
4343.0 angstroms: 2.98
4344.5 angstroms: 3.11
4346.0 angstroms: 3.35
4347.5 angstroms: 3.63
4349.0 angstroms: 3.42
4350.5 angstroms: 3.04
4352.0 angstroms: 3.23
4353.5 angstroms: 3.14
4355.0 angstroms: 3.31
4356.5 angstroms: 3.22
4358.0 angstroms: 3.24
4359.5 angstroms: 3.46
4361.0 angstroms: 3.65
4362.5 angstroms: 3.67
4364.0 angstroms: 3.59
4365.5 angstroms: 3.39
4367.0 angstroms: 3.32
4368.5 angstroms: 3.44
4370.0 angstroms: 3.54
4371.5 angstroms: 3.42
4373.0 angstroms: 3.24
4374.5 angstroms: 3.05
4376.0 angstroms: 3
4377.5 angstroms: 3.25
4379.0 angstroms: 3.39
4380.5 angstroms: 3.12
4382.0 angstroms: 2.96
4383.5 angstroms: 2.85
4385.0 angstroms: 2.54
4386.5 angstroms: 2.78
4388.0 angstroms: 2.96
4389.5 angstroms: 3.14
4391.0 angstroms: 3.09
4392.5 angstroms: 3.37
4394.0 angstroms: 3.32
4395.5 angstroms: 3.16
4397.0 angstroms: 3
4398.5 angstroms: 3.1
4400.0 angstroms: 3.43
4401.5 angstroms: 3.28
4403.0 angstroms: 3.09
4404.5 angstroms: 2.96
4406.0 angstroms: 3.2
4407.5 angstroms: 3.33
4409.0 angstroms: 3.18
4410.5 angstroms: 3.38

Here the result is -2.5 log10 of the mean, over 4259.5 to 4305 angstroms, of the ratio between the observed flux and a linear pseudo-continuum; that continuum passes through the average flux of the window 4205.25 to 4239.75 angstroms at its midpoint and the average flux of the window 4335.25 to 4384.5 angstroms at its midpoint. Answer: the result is 0.11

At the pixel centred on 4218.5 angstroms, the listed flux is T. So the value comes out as 2.81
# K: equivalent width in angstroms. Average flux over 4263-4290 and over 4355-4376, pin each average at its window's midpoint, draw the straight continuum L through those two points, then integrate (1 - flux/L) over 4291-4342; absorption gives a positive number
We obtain 4.5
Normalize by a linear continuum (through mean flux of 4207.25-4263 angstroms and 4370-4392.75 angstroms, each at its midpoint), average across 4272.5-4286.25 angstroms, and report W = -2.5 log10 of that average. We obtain 0.05 mag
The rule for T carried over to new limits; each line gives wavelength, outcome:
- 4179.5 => 2.51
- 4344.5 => 3.11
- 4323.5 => 3.22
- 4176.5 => 2.4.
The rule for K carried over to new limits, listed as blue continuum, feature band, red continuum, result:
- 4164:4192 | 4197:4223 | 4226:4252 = -0.71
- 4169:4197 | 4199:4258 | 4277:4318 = -3.89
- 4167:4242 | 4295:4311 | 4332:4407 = 3.89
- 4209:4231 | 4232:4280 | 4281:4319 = -2.46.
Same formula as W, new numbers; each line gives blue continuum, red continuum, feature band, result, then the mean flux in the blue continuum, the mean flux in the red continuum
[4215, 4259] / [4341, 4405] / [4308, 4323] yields 0.071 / 2.72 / 3.22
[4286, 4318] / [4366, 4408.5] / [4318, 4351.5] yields -0.162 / 2.47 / 3.16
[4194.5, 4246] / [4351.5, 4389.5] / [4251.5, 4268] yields -0.005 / 2.66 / 3.23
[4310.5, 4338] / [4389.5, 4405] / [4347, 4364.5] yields -0.090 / 3.05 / 3.18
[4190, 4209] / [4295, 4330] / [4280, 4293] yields -0.046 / 2.52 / 2.65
